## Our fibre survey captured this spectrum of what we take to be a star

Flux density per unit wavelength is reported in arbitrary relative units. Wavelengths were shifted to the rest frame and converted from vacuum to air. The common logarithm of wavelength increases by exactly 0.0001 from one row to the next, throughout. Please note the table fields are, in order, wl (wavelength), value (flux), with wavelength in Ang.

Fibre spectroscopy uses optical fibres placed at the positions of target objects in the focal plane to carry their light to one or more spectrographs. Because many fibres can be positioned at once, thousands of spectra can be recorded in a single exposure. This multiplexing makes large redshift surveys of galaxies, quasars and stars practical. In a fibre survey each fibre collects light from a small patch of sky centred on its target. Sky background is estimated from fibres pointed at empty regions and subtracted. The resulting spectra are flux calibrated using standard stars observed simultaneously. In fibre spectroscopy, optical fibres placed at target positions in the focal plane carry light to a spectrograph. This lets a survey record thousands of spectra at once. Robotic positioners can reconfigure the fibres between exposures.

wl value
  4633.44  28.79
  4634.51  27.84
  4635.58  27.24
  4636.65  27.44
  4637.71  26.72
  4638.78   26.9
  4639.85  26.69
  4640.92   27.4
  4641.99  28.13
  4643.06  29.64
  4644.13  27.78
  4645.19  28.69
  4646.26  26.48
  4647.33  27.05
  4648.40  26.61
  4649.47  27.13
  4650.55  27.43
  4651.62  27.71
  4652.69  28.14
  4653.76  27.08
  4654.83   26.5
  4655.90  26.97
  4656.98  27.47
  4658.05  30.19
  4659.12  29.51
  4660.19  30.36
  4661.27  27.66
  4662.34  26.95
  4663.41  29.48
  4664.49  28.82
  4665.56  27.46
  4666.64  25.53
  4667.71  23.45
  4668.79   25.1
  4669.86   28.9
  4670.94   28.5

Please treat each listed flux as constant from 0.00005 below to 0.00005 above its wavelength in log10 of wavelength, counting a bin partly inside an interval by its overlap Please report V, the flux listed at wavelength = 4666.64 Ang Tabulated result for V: 25.53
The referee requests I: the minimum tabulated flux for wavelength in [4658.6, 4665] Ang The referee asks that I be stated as 26.95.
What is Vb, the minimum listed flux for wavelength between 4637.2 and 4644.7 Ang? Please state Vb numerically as 26.69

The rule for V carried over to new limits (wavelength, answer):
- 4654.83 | 26.5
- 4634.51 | 27.84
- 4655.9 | 26.97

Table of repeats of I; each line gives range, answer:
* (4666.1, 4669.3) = 23.45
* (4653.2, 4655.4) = 26.5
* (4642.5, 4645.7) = 27.78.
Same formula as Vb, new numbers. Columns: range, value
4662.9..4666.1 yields 27.46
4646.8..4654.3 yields 26.61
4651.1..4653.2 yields 27.71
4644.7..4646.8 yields 26.48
